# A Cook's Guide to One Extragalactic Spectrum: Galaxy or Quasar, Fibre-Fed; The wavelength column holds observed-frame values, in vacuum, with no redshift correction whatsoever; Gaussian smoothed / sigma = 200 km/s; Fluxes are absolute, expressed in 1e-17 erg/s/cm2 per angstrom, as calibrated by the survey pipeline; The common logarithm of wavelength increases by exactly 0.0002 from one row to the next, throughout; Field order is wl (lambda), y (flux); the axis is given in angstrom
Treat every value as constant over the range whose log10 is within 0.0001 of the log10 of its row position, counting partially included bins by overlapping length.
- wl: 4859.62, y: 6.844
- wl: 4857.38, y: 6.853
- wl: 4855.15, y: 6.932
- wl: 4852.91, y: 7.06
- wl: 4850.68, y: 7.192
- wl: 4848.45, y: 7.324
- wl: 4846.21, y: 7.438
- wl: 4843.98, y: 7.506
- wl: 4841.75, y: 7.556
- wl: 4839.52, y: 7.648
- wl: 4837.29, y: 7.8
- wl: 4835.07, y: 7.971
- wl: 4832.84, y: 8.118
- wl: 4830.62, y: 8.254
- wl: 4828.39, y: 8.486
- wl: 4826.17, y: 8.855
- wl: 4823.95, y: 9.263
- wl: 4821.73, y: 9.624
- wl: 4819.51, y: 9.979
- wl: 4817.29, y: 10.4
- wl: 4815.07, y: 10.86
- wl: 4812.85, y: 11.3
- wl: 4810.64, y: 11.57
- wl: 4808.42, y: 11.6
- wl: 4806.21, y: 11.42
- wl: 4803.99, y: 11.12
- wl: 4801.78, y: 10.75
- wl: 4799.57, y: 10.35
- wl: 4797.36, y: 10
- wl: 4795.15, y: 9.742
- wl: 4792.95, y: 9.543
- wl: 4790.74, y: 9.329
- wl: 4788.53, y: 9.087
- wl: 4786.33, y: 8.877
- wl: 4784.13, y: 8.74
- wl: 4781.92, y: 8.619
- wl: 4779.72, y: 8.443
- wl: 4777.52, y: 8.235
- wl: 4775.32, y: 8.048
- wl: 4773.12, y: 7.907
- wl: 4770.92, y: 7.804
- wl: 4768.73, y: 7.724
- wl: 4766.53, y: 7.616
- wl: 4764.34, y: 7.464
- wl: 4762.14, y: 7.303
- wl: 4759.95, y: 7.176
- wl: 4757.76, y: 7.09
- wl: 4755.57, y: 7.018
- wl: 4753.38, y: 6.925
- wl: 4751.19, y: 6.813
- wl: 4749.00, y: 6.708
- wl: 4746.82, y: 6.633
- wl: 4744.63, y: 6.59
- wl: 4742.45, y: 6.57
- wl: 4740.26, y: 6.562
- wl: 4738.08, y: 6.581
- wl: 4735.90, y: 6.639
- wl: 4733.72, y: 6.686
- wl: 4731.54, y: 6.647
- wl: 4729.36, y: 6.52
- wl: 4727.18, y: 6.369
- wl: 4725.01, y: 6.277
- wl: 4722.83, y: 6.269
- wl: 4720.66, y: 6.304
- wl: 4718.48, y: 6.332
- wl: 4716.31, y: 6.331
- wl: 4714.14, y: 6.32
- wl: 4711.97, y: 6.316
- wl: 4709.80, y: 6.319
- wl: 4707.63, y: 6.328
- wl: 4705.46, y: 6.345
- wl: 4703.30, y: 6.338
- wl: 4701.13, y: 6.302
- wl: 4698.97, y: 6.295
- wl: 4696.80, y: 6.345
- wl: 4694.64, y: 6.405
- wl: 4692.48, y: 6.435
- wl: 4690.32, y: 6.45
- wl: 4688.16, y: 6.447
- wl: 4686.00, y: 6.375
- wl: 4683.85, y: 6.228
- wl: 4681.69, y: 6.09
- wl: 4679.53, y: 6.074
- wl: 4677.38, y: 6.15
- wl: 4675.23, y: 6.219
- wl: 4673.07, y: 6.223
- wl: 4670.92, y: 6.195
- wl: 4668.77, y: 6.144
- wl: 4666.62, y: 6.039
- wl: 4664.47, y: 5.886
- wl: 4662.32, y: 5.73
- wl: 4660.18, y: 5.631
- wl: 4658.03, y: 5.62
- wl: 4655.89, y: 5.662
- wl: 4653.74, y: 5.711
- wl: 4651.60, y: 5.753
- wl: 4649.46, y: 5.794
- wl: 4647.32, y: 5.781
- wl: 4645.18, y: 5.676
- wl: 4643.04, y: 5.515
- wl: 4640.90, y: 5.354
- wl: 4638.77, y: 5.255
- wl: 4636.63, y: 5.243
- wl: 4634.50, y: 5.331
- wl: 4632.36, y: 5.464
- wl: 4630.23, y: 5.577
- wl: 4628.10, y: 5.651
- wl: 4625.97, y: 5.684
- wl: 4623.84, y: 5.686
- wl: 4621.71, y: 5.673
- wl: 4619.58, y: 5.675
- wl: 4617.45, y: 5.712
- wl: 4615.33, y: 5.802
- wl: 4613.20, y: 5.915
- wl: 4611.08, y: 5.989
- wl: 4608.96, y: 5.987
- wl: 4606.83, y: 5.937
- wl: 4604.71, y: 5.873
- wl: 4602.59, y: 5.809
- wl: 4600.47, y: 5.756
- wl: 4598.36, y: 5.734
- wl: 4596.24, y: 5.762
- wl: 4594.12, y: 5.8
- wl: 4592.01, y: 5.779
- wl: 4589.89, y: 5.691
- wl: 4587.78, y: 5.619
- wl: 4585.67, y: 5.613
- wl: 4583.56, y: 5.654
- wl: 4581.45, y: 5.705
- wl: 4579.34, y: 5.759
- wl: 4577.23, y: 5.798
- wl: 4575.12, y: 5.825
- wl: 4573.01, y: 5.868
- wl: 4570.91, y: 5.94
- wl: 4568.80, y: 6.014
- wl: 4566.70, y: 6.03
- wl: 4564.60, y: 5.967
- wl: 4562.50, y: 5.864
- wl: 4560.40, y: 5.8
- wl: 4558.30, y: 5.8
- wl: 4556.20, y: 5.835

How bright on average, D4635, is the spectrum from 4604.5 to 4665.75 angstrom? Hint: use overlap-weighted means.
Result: 5.67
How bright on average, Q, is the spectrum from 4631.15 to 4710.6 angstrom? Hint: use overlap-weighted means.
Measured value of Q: 5.98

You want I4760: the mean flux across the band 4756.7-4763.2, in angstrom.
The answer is 7.19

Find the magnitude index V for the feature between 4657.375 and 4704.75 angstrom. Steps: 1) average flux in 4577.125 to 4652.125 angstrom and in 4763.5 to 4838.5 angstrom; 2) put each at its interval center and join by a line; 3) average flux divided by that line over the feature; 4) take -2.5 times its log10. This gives 0.13 mag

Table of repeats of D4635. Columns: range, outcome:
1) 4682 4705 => 6.35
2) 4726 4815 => 8.29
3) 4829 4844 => 7.88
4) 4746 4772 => 7.2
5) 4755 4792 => 8.05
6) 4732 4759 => 6.74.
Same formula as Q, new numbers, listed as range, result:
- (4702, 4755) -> 6.49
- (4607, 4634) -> 5.73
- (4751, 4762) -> 7.05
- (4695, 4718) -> 6.33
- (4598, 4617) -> 5.87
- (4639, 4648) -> 5.54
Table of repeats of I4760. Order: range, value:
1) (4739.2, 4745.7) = 6.57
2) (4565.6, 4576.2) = 5.94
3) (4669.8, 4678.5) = 6.2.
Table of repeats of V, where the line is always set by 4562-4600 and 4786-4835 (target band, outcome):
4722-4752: 0.29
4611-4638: 0.17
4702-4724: 0.28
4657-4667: 0.25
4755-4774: 0.21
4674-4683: 0.23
